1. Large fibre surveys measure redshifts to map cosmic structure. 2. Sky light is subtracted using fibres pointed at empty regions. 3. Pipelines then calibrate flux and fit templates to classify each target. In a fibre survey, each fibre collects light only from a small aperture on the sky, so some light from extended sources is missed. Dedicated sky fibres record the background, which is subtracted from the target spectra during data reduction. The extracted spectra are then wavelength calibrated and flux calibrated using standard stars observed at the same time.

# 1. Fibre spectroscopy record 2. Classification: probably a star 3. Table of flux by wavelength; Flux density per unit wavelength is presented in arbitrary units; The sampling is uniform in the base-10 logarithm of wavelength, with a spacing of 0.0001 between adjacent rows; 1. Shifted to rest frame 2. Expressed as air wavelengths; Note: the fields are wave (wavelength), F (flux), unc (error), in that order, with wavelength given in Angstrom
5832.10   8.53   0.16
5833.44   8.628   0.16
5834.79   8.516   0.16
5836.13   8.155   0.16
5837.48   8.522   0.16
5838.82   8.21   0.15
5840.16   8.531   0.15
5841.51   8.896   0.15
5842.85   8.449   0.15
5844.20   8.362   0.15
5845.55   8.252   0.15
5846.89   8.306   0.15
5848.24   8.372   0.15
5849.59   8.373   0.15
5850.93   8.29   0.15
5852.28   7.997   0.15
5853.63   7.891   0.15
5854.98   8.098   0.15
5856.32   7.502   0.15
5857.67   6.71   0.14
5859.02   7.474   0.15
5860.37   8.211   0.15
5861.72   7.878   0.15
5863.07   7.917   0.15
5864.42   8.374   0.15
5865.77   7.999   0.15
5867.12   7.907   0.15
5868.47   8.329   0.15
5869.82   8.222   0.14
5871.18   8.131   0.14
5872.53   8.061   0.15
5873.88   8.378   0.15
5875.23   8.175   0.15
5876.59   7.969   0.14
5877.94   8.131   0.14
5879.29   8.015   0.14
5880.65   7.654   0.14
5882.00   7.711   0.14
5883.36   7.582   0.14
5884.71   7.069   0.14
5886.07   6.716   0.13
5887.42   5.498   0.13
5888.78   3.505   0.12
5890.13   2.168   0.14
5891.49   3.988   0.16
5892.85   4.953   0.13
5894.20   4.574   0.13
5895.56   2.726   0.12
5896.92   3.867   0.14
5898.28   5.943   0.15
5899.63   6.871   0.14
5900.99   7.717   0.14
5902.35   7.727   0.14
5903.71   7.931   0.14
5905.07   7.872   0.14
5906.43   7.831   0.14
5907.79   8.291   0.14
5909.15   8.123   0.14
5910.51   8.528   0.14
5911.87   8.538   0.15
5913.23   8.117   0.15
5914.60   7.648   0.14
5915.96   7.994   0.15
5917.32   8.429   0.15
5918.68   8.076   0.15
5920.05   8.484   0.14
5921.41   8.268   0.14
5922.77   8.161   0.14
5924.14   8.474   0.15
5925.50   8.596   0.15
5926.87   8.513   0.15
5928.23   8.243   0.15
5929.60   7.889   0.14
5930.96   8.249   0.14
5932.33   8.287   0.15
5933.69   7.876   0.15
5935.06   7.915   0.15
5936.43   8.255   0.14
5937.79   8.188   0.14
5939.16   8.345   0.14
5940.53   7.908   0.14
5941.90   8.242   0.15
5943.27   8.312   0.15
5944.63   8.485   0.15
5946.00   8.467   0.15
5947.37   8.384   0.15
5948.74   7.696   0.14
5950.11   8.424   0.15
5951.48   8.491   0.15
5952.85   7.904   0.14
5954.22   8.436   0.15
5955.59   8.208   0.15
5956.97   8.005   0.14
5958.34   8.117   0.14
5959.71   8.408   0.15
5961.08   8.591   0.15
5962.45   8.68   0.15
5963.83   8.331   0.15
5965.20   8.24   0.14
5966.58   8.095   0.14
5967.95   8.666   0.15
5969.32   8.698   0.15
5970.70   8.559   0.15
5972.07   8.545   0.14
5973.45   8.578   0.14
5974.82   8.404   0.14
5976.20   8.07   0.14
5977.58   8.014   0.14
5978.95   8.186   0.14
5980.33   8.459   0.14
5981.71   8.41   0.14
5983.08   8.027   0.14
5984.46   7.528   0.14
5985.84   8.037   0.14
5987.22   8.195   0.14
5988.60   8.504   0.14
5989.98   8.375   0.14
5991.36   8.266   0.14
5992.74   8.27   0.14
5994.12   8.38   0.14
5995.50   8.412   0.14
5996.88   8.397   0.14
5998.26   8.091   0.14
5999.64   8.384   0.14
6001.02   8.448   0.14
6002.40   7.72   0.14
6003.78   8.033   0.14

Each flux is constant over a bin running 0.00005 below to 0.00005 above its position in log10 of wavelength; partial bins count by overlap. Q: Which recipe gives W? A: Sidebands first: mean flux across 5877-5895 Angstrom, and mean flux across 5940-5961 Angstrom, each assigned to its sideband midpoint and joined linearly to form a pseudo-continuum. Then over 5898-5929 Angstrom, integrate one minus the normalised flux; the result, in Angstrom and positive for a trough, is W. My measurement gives -4.9 Angstrom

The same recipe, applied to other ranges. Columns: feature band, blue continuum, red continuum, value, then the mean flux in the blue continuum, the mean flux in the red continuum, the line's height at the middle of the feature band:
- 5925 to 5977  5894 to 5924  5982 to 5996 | -3.1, 7.42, 8.2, 7.83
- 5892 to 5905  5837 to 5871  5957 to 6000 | 3.7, 8.12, 8.32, 8.19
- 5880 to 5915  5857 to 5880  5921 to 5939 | 7.0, 7.99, 8.23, 8.1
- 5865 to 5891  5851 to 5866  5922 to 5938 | 2.4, 7.84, 8.22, 7.94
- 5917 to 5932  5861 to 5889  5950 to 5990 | -0.6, 7.65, 8.3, 7.99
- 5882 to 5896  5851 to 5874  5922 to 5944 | 5.2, 7.94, 8.22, 8.05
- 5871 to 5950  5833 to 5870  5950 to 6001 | 7.5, 8.15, 8.31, 8.23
